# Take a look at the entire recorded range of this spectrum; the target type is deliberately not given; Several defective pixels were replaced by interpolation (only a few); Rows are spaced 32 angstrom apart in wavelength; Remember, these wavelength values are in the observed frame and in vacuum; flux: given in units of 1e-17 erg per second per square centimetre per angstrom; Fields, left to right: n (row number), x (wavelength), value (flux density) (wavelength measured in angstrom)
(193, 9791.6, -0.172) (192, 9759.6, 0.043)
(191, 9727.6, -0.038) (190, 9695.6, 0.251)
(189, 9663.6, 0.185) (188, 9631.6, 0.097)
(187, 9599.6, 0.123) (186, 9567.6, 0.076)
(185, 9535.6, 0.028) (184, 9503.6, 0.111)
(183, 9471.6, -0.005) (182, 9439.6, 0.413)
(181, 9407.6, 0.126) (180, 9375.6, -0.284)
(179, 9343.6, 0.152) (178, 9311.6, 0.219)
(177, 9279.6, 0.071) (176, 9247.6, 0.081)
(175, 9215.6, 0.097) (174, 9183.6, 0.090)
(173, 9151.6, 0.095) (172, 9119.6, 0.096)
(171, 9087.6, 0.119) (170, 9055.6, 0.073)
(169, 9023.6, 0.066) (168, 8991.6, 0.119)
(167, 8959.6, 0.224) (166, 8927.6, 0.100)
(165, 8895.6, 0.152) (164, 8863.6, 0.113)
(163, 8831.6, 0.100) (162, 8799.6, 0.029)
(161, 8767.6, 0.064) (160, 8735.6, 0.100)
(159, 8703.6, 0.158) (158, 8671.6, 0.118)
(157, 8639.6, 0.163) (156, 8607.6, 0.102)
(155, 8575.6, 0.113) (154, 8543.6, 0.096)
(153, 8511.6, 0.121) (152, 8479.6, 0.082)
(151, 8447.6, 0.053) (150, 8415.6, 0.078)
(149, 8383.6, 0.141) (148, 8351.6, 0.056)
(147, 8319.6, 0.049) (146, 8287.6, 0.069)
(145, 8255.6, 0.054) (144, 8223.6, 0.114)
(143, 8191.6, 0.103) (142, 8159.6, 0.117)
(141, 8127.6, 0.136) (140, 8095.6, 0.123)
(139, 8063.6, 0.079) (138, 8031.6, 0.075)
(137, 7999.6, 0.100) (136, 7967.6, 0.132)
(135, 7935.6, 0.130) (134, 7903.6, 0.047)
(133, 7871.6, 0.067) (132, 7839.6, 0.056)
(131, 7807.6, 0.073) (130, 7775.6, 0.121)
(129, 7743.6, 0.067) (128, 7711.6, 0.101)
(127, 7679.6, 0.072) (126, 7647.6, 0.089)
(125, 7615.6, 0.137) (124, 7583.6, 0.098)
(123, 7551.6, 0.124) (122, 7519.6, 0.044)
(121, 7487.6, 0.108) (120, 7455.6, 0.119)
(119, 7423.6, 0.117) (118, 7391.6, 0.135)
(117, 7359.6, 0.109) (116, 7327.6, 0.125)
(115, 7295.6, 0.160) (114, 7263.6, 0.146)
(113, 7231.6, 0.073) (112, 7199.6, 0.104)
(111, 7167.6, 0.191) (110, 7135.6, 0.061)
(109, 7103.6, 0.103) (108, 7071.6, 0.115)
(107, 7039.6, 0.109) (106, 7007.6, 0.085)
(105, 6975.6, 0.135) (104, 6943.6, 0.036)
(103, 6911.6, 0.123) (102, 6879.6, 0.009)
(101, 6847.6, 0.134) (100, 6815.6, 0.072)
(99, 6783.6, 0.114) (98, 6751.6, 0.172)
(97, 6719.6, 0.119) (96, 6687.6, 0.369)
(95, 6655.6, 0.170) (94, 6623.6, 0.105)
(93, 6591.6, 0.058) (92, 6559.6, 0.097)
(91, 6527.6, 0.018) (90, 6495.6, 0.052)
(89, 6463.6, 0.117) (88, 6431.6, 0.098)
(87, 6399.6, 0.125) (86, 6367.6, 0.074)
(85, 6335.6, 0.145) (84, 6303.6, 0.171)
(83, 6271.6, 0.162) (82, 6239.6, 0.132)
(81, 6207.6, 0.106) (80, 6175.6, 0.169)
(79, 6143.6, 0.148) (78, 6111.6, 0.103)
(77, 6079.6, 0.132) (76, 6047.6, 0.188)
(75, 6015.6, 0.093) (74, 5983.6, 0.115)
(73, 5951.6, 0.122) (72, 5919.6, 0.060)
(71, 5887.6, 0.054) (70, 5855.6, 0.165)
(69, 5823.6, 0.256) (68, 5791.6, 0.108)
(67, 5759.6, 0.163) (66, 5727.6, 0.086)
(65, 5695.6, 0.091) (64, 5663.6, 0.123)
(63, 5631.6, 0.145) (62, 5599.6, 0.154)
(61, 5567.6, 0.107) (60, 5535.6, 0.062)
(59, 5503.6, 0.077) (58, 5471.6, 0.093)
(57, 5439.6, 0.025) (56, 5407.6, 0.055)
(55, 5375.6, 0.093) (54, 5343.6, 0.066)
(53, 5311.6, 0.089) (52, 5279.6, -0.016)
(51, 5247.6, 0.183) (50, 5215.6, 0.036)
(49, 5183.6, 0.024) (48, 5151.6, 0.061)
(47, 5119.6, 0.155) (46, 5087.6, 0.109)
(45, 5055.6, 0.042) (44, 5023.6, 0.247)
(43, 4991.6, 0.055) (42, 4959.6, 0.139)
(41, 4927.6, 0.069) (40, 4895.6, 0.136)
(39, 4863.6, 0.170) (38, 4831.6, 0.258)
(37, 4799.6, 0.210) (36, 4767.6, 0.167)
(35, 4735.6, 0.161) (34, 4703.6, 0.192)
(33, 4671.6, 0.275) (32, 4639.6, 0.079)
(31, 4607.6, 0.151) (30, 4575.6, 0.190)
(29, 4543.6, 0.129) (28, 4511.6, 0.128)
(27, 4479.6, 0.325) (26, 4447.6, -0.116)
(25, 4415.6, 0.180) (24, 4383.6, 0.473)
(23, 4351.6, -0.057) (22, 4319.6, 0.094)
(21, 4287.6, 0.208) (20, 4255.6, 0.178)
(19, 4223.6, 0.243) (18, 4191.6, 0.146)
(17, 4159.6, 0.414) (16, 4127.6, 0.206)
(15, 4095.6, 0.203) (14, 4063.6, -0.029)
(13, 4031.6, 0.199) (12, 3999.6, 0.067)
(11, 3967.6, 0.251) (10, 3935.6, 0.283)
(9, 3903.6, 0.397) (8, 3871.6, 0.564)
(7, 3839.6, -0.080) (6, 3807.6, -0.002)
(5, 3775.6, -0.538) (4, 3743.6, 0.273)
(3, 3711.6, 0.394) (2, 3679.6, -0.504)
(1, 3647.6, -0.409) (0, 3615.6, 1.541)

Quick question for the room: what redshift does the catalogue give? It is 0.792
